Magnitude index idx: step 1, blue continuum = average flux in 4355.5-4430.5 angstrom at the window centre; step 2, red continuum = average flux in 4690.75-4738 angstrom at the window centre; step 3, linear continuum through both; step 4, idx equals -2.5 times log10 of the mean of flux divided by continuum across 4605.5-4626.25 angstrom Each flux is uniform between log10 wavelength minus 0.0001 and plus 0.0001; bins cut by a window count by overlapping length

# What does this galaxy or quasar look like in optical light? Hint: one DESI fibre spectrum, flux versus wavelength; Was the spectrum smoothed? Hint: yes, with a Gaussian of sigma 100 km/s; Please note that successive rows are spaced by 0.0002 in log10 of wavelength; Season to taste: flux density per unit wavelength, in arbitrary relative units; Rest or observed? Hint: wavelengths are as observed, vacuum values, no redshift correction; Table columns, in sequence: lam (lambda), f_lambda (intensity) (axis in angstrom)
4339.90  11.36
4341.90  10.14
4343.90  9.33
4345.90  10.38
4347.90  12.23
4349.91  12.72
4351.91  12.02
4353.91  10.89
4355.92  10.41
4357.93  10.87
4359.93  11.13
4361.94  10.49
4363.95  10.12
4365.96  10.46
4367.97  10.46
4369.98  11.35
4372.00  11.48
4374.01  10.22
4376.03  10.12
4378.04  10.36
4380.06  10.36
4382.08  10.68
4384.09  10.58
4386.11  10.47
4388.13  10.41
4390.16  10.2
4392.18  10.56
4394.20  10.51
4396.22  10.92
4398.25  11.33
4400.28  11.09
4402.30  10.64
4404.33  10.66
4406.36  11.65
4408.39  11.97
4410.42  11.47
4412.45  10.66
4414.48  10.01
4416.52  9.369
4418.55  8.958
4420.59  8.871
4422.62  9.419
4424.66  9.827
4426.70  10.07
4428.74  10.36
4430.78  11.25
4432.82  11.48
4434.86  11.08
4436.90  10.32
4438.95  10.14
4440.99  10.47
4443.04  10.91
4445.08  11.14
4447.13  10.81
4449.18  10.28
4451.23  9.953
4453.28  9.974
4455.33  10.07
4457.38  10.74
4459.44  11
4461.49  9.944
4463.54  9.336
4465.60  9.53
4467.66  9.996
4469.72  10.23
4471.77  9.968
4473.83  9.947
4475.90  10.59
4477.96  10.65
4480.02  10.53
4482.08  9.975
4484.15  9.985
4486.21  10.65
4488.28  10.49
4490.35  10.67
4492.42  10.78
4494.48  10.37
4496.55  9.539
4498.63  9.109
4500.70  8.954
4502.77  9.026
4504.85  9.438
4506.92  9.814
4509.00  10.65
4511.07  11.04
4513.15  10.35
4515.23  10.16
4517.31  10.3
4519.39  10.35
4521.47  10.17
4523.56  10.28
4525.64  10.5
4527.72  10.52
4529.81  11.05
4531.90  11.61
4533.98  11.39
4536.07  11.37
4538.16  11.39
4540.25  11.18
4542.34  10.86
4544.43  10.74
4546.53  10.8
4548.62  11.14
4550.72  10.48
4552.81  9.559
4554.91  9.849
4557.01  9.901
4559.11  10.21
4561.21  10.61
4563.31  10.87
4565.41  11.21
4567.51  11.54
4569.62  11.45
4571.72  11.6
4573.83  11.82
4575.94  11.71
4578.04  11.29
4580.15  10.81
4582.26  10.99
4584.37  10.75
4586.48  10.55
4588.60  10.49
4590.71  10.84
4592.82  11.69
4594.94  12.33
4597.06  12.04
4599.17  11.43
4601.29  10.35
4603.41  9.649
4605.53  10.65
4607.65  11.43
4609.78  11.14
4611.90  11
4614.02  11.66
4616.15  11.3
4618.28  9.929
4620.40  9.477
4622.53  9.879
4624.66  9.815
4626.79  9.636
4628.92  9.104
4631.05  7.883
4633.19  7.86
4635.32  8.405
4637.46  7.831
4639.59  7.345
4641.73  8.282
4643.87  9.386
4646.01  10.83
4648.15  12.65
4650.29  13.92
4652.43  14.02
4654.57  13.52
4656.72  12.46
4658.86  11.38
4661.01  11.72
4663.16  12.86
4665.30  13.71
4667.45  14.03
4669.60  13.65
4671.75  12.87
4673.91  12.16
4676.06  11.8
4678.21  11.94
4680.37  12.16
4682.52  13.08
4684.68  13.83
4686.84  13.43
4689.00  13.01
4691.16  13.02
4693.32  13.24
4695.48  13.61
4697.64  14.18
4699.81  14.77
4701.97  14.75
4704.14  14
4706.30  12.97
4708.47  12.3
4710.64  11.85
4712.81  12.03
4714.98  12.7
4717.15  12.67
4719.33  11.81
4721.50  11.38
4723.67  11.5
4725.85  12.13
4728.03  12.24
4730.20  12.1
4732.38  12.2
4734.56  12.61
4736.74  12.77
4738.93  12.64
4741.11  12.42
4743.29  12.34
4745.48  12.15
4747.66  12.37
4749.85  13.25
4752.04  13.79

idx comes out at 0.14 mag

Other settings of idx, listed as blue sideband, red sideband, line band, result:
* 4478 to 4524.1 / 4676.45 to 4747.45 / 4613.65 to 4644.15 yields 0.270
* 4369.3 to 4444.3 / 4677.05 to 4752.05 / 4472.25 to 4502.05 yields 0.100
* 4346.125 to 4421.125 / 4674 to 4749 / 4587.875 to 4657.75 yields 0.154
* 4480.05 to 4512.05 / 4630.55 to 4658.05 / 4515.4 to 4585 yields -0.070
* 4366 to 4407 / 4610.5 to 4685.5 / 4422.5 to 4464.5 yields 0.037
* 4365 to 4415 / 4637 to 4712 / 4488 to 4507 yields 0.167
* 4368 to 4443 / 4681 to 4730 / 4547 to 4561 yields 0.146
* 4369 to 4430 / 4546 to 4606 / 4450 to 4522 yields 0.060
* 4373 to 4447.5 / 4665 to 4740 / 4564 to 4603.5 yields 0.062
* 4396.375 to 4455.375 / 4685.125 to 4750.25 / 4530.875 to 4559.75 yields 0.065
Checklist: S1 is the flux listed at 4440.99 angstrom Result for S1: 10.47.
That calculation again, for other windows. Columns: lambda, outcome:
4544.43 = 10.74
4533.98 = 11.39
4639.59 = 7.345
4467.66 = 9.996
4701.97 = 14.75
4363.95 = 10.12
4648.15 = 12.65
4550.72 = 10.48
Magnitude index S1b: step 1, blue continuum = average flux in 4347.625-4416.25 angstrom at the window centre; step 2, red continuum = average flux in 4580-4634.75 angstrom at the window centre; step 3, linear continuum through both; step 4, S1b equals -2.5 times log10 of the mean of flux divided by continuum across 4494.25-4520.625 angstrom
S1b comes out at 0.07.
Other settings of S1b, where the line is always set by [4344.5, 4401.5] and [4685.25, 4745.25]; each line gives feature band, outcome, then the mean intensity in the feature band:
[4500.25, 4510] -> 0.20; 9.61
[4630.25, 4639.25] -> 0.47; 7.94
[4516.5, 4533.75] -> 0.10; 10.6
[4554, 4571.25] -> 0.11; 10.7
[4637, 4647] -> 0.37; 8.77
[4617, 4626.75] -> 0.24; 9.8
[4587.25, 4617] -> 0.09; 11.1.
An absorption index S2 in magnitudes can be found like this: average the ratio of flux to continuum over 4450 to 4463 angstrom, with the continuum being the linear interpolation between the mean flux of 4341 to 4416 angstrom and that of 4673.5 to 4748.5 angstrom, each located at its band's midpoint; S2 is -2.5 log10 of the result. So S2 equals 0.099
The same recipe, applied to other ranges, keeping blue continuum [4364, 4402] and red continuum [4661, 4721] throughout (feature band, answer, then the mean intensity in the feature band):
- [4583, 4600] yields 0.09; 11.3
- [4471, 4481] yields 0.10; 10.3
